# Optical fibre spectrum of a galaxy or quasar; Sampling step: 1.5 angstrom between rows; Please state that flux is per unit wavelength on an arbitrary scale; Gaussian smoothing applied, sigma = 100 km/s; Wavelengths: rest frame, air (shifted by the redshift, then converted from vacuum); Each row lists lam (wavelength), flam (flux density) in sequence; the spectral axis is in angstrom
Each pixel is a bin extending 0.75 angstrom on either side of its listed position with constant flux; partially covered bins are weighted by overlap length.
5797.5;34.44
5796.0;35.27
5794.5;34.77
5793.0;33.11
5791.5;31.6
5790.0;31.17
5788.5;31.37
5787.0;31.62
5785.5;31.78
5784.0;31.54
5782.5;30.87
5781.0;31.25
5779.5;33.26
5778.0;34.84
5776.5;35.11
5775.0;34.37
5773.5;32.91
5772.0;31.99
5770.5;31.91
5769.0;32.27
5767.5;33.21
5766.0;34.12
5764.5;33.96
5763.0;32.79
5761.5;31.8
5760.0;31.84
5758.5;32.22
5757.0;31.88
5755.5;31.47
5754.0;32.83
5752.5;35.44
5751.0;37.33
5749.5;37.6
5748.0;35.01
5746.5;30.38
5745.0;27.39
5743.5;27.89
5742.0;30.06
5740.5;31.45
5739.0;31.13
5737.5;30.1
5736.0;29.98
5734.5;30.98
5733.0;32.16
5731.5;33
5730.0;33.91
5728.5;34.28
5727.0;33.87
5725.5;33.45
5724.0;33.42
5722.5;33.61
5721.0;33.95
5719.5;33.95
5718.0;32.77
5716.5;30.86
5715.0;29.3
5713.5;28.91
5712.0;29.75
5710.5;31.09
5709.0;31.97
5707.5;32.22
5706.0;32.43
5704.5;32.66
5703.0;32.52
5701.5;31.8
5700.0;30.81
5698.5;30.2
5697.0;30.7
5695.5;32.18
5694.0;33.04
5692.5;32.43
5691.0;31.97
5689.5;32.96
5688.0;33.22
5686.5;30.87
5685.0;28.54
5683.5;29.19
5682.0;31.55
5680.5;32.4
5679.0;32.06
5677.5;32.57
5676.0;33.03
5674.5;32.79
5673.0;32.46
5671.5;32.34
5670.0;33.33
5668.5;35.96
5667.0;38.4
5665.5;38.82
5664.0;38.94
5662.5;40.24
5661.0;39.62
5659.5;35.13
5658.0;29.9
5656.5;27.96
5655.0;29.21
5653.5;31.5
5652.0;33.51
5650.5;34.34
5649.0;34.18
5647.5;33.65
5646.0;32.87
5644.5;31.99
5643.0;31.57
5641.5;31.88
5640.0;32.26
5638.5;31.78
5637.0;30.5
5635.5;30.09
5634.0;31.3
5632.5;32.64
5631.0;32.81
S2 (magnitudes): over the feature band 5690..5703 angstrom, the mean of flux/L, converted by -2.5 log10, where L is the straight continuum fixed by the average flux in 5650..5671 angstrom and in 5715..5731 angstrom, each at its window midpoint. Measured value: 0.071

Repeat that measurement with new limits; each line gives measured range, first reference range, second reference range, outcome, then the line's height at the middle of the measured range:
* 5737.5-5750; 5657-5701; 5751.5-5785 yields 0.061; 33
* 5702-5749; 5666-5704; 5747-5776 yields 0.037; 32.9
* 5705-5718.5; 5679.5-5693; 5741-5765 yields 0.028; 31.8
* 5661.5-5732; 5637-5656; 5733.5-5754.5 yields -0.023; 32.1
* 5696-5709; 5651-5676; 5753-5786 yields 0.067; 33.7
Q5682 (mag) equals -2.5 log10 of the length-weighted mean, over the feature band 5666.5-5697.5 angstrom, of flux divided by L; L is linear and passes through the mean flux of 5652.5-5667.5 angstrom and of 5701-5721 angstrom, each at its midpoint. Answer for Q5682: 0.03 mag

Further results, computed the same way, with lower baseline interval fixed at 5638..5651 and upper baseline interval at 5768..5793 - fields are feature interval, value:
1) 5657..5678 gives -0.08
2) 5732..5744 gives 0.07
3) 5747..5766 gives -0.04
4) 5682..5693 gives 0.04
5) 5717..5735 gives -0.02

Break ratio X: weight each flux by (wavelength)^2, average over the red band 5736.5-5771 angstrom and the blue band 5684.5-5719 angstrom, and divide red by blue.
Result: 1.05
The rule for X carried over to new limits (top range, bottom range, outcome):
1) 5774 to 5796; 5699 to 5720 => 1.07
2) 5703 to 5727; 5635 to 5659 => 1.04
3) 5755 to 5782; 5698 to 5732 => 1.04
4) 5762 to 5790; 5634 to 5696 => 1.03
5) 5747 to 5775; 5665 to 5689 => 1.04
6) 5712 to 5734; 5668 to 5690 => 1.03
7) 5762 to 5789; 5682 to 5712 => 1.07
